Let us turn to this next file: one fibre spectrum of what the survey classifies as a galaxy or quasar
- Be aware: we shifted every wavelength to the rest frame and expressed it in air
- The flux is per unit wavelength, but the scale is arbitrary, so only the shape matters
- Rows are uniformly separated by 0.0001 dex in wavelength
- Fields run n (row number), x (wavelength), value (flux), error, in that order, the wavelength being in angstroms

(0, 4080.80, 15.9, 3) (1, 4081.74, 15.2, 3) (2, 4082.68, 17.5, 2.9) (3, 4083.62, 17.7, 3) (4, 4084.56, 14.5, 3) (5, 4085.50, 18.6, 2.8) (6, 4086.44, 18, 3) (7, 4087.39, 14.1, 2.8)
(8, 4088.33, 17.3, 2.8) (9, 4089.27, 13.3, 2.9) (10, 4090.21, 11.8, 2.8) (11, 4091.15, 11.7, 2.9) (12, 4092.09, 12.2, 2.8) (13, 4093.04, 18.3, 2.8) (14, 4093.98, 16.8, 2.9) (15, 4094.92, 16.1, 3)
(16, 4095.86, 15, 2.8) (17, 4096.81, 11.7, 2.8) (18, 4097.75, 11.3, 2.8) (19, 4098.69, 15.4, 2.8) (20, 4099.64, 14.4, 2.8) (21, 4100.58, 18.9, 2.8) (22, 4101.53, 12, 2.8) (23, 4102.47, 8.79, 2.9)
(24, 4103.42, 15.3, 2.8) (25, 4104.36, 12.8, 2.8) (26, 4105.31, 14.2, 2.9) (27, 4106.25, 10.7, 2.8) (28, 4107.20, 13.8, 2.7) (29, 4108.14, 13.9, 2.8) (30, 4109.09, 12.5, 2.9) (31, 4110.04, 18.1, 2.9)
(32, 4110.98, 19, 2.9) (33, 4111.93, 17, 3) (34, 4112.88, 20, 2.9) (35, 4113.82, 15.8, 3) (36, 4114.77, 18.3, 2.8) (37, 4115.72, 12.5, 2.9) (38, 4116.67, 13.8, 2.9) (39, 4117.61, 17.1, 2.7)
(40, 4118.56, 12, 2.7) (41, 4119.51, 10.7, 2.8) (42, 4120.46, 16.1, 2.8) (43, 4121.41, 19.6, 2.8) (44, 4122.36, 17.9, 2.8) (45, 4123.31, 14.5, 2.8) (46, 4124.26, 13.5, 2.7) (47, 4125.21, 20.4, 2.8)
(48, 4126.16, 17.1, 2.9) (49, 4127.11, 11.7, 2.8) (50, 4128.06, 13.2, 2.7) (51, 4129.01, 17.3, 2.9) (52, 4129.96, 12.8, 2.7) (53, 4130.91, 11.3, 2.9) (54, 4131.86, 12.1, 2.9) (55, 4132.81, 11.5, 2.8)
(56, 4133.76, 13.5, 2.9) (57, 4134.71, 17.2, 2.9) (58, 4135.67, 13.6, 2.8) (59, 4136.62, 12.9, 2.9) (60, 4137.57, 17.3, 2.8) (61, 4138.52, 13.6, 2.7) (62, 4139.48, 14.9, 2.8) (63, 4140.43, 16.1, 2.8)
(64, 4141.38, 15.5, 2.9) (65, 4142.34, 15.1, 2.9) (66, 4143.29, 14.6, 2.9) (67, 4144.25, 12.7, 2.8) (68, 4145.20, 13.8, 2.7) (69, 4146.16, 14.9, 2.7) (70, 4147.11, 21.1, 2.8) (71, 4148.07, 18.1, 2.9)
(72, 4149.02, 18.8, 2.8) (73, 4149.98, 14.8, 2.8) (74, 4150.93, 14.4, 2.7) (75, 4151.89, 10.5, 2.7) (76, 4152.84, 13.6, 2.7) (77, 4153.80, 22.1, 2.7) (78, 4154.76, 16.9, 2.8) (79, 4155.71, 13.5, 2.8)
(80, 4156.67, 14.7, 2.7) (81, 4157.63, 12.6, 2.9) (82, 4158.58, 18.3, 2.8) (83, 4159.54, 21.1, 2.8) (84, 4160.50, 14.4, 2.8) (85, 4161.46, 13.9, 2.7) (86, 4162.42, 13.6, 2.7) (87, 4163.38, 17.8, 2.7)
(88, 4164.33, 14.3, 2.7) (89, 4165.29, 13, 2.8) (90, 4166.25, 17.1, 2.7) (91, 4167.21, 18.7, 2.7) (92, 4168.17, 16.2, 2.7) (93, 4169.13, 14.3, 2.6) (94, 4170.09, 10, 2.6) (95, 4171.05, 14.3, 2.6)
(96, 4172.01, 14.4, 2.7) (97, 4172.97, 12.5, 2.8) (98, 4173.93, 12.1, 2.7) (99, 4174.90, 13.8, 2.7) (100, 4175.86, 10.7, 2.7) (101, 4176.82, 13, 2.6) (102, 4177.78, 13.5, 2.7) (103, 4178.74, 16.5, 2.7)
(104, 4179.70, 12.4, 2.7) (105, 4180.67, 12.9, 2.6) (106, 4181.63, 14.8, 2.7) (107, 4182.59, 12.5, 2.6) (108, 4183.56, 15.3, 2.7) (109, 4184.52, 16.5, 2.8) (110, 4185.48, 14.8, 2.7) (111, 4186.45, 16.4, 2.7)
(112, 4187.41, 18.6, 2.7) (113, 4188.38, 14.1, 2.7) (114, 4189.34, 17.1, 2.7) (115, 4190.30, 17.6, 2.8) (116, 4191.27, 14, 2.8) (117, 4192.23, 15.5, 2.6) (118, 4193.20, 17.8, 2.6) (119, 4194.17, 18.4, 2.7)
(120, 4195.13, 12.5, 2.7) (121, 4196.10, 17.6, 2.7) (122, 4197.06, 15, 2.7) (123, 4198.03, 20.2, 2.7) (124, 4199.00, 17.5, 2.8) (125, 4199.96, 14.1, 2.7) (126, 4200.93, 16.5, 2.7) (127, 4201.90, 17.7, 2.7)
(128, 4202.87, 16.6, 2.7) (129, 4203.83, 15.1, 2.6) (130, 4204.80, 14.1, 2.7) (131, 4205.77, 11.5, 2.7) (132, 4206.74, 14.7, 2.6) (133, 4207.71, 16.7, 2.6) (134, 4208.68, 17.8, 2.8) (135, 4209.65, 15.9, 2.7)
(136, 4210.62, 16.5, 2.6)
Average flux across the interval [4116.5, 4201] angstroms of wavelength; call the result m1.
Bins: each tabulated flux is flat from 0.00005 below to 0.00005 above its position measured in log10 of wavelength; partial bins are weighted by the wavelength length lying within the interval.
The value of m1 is 15.1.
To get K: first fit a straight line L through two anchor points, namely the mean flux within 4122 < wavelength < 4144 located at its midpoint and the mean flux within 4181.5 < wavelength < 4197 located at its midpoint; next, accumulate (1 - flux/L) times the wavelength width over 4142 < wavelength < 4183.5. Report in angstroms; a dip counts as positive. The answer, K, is 1.1 angstroms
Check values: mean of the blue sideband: 14.6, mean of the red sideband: 15.8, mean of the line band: 14.8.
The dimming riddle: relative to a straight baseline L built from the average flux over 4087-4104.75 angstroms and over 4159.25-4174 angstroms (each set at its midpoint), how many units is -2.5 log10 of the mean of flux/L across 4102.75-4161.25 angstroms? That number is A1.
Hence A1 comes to -0.05 mag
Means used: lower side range 14.1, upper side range 14.9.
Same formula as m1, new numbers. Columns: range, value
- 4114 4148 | 14.9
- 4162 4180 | 14.1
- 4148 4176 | 15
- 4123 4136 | 14.3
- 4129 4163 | 15.1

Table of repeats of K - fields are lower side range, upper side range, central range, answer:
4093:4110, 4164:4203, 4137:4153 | -0.78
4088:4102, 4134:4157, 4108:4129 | -1.22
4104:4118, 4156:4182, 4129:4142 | 0.69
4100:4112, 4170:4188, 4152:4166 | -1.47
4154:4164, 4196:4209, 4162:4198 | 2.26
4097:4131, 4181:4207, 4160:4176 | 1.25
